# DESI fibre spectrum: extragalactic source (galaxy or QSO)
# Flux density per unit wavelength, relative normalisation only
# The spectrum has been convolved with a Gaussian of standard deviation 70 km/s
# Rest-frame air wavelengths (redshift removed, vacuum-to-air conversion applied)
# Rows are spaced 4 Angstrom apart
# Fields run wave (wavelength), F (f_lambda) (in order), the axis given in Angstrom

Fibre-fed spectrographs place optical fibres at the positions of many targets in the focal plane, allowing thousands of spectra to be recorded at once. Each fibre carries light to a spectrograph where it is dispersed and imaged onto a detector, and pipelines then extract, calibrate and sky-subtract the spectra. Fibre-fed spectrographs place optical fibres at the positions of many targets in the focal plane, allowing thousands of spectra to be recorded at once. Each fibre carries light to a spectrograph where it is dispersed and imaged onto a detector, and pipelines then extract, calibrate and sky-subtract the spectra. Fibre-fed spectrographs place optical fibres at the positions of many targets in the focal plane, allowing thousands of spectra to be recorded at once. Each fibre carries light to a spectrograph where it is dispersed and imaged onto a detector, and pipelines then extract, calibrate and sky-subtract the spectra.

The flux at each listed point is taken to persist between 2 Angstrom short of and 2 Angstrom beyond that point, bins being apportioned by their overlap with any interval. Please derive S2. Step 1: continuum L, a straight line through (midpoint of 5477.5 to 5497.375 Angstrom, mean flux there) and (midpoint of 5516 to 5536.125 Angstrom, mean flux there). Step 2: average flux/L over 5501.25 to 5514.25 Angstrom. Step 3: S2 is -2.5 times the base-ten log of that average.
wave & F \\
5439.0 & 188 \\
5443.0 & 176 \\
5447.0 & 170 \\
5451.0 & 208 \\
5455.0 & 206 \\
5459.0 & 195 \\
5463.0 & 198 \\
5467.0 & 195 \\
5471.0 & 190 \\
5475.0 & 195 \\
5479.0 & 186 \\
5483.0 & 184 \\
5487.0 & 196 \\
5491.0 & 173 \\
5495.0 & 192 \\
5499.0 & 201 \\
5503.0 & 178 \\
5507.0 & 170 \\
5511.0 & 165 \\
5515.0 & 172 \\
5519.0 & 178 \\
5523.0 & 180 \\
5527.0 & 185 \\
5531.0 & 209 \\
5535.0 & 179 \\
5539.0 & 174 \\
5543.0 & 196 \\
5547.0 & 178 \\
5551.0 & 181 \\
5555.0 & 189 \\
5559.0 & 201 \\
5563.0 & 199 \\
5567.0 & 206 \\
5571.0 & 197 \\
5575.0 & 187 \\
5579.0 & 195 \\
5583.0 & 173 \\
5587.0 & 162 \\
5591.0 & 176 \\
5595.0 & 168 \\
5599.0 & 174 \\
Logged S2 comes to 0.09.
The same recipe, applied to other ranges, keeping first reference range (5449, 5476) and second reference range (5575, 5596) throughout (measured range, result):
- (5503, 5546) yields 0.04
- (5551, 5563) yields -0.07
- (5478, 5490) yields 0.04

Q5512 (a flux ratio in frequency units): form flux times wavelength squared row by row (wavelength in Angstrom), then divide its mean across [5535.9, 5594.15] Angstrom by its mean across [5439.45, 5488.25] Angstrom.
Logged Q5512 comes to 1.01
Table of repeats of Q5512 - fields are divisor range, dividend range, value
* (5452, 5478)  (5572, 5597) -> 0.94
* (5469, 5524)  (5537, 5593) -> 1.05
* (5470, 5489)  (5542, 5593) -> 1.02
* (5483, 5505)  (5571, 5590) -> 0.99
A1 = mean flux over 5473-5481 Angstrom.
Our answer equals 190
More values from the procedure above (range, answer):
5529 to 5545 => 190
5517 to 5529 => 181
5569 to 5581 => 193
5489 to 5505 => 186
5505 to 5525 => 173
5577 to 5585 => 184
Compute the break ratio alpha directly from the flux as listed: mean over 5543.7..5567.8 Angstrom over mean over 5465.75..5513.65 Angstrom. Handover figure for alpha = 1.04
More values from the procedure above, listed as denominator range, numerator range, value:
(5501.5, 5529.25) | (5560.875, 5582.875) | 1.11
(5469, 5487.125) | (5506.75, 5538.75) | 0.95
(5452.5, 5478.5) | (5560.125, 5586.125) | 0.98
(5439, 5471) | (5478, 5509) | 0.96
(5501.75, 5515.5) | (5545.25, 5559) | 1.09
